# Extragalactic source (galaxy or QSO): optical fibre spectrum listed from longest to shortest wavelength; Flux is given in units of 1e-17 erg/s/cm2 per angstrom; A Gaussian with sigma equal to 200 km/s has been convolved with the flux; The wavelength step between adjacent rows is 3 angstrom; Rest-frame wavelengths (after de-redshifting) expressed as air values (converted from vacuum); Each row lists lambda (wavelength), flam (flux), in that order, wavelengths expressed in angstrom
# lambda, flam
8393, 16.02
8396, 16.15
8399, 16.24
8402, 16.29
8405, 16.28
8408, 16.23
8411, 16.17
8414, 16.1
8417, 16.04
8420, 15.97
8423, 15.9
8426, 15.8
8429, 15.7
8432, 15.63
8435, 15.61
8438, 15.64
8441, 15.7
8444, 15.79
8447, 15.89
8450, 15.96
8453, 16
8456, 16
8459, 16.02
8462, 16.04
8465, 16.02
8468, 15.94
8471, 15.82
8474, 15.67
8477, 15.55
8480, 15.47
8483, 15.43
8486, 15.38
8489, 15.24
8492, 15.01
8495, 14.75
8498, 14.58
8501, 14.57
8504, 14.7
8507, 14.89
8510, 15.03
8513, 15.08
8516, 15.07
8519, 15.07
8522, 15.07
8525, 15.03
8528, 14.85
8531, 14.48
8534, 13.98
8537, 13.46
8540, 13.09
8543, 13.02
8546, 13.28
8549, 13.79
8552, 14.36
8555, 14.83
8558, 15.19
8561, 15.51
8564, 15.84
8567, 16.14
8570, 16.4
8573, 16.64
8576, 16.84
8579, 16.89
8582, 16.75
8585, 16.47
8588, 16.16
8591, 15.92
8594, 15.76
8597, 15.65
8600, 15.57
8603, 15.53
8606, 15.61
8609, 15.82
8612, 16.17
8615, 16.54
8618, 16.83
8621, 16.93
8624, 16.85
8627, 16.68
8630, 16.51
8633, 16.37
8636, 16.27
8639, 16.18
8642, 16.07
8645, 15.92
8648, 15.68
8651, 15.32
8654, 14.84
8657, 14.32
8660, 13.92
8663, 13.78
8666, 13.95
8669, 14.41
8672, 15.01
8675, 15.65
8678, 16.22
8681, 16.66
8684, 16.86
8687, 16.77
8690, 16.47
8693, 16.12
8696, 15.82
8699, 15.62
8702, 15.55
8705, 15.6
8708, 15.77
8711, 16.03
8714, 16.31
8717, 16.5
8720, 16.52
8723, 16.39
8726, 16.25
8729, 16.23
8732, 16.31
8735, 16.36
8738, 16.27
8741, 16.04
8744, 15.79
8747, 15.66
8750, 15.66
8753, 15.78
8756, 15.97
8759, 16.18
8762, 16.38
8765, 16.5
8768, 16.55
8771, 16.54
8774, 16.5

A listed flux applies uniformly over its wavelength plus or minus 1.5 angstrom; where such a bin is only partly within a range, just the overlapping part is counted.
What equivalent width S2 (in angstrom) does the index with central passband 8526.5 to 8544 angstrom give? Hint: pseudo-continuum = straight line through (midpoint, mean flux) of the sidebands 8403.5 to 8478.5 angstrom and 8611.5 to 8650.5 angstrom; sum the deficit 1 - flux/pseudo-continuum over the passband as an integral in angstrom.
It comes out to 2.49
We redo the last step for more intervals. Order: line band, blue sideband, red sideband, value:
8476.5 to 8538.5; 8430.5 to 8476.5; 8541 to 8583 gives 2.85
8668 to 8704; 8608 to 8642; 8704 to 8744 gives 0.77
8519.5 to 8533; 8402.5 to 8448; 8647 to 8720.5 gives 0.80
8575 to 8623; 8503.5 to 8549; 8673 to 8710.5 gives -3.46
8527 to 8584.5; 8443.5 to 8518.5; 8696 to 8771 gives 2.15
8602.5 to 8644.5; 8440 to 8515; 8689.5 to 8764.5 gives -1.35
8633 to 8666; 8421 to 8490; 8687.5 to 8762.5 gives 1.56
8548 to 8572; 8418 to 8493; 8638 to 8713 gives 0.50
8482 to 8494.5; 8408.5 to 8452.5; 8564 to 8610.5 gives 0.58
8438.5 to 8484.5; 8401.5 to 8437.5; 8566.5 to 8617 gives 0.56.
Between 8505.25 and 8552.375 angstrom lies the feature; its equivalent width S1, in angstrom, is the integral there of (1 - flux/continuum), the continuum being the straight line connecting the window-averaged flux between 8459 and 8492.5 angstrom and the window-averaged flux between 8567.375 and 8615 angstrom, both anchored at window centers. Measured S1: 4.5 angstrom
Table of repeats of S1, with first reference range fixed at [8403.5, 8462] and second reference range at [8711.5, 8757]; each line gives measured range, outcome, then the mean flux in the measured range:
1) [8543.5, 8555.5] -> 1.6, 13.9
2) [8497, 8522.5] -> 1.7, 14.9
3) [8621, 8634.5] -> -0.5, 16.6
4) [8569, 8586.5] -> -0.7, 16.7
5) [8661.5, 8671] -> 1.2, 14.1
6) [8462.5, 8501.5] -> 1.4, 15.4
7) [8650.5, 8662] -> 1.1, 14.5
